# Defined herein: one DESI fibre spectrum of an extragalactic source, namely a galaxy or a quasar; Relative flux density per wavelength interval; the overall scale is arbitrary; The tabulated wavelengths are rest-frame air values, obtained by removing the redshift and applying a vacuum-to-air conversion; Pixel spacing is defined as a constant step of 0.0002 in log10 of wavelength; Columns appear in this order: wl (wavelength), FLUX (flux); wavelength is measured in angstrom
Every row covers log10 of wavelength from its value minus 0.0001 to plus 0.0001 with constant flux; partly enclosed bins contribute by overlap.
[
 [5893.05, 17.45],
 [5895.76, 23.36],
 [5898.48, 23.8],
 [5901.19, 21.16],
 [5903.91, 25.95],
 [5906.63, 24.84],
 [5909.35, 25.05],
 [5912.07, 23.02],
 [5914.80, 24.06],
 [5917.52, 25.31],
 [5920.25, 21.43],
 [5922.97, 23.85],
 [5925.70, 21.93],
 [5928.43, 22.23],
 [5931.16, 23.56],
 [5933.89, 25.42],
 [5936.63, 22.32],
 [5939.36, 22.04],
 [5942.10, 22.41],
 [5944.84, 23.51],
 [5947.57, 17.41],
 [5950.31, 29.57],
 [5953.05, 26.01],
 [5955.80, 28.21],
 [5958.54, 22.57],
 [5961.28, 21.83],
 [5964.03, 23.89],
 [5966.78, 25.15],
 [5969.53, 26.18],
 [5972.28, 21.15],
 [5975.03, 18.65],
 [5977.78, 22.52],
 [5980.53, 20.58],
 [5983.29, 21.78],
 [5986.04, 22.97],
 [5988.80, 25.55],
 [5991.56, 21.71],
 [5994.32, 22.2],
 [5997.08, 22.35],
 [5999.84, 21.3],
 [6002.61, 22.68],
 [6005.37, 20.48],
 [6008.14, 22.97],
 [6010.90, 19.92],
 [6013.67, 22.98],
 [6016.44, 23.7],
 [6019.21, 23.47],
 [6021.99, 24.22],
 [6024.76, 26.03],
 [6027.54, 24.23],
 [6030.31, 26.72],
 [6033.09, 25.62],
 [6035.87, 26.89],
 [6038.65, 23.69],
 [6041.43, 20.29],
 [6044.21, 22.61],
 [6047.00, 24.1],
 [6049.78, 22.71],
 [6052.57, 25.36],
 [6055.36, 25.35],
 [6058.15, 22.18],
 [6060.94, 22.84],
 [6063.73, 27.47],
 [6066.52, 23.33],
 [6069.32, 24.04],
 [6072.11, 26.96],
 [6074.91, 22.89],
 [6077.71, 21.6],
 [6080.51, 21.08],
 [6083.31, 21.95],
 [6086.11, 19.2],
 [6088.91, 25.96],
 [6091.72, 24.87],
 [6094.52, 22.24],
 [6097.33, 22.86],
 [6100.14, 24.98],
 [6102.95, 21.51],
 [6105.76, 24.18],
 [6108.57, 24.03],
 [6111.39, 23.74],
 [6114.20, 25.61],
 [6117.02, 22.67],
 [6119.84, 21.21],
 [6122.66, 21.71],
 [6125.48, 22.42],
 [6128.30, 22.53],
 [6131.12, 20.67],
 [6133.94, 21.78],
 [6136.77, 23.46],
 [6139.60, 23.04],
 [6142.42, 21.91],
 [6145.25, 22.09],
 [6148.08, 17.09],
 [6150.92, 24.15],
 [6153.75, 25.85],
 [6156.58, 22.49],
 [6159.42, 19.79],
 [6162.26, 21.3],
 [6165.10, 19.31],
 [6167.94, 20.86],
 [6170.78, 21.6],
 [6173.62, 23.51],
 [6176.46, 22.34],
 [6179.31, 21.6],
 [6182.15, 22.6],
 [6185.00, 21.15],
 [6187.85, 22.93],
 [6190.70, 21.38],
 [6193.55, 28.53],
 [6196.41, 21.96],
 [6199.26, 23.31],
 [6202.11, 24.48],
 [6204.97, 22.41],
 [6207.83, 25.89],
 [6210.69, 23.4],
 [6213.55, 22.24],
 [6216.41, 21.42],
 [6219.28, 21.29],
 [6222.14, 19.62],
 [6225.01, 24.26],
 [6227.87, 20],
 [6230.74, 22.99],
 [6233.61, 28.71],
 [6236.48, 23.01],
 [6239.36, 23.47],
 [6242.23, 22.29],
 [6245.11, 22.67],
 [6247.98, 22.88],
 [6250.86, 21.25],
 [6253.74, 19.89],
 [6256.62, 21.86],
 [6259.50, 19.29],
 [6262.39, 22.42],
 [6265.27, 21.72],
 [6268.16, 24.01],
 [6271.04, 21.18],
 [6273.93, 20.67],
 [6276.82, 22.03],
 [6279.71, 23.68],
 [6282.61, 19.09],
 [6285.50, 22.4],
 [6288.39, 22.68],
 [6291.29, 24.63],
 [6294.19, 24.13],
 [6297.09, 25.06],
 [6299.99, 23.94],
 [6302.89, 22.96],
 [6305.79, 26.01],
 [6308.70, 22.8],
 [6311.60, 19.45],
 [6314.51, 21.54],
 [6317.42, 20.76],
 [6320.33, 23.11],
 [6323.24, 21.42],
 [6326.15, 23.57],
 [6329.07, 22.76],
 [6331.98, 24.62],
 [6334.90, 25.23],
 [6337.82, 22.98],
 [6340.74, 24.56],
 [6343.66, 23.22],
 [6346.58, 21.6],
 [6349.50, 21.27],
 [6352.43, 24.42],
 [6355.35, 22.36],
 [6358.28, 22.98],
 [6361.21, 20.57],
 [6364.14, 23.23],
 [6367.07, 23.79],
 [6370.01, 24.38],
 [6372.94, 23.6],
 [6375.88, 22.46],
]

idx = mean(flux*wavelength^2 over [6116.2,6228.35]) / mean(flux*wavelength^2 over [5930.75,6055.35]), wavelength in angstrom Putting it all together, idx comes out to 1.01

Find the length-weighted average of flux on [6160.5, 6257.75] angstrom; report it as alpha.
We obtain 22.5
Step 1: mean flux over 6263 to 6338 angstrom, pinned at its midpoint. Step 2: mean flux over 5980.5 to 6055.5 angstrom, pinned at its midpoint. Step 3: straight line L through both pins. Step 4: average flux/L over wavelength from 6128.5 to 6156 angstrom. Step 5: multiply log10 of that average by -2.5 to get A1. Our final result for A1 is 0.040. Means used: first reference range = 23.3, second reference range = 22.8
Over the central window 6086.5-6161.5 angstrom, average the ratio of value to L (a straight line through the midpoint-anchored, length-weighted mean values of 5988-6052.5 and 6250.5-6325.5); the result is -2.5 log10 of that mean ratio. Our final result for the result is 0.01 mag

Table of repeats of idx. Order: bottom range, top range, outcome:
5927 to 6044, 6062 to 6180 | 1.02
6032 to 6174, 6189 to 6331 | 1.04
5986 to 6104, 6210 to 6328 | 1.03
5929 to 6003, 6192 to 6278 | 1.07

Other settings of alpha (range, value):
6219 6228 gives 21.5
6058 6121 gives 23.4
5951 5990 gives 23.5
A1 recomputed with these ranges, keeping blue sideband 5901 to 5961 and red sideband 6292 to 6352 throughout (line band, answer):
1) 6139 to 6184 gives 0.07 mag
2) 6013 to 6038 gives -0.06 mag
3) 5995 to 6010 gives 0.08 mag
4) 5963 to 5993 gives 0.04 mag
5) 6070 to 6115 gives 0.01 mag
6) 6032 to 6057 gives -0.02 mag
